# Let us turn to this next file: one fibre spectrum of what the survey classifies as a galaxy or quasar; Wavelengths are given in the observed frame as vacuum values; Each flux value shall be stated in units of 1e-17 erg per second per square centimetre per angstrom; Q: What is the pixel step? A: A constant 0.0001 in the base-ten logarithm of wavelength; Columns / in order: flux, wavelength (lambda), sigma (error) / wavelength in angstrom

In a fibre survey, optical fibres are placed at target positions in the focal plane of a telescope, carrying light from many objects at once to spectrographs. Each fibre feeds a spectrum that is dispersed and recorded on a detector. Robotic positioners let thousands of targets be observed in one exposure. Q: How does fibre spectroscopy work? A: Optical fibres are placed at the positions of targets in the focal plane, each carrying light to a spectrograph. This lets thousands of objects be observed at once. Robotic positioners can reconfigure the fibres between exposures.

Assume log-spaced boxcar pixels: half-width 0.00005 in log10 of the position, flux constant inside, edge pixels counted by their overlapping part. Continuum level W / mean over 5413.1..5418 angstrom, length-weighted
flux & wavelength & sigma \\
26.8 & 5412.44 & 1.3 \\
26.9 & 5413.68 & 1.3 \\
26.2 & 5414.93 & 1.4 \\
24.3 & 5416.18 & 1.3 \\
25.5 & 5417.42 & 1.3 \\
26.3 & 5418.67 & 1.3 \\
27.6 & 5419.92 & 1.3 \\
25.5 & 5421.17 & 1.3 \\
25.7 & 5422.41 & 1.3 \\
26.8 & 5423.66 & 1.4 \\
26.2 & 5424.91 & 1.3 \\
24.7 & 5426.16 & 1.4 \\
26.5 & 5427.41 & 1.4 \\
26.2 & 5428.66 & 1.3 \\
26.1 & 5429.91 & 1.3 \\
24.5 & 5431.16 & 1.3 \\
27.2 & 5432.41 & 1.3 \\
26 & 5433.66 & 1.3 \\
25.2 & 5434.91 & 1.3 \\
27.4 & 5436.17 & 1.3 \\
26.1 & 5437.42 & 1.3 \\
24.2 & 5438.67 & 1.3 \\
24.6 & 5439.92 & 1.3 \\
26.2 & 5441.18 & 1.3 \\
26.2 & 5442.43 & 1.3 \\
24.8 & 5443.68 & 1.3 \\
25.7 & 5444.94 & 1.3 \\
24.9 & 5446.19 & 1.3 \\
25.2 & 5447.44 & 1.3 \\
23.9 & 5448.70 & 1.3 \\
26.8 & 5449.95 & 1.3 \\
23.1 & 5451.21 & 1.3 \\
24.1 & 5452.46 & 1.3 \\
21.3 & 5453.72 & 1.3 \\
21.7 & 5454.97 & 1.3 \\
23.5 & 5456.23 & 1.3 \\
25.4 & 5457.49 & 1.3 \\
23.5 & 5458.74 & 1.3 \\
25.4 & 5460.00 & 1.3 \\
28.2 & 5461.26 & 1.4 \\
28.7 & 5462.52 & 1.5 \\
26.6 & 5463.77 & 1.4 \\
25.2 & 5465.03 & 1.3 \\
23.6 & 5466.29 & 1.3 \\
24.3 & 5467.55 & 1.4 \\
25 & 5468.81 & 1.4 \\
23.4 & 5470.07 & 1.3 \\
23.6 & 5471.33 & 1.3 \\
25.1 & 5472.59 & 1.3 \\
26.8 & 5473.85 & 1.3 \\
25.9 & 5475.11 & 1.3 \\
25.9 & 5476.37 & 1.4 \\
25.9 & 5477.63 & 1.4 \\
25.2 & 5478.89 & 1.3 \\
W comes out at 25.7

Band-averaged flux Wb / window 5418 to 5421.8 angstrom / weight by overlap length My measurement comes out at 26.5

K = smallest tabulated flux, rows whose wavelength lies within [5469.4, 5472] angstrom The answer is 23.4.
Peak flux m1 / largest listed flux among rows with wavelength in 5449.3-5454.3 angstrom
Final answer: 26.8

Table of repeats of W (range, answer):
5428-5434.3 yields 26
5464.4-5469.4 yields 24.5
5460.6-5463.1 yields 28.4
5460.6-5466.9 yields 26.5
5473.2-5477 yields 26.2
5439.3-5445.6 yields 25.5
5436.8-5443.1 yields 25.5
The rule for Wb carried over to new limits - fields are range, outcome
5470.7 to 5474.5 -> 25.2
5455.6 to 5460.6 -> 24.4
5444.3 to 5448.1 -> 25.2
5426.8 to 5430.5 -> 26.3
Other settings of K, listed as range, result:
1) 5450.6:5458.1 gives 21.3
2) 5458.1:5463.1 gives 23.5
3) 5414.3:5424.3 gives 24.3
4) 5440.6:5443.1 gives 26.2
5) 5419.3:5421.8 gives 25.5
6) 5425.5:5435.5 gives 24.5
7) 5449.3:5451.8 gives 23.1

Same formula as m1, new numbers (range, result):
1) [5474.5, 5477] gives 25.9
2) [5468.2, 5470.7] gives 25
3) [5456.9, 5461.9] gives 28.2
